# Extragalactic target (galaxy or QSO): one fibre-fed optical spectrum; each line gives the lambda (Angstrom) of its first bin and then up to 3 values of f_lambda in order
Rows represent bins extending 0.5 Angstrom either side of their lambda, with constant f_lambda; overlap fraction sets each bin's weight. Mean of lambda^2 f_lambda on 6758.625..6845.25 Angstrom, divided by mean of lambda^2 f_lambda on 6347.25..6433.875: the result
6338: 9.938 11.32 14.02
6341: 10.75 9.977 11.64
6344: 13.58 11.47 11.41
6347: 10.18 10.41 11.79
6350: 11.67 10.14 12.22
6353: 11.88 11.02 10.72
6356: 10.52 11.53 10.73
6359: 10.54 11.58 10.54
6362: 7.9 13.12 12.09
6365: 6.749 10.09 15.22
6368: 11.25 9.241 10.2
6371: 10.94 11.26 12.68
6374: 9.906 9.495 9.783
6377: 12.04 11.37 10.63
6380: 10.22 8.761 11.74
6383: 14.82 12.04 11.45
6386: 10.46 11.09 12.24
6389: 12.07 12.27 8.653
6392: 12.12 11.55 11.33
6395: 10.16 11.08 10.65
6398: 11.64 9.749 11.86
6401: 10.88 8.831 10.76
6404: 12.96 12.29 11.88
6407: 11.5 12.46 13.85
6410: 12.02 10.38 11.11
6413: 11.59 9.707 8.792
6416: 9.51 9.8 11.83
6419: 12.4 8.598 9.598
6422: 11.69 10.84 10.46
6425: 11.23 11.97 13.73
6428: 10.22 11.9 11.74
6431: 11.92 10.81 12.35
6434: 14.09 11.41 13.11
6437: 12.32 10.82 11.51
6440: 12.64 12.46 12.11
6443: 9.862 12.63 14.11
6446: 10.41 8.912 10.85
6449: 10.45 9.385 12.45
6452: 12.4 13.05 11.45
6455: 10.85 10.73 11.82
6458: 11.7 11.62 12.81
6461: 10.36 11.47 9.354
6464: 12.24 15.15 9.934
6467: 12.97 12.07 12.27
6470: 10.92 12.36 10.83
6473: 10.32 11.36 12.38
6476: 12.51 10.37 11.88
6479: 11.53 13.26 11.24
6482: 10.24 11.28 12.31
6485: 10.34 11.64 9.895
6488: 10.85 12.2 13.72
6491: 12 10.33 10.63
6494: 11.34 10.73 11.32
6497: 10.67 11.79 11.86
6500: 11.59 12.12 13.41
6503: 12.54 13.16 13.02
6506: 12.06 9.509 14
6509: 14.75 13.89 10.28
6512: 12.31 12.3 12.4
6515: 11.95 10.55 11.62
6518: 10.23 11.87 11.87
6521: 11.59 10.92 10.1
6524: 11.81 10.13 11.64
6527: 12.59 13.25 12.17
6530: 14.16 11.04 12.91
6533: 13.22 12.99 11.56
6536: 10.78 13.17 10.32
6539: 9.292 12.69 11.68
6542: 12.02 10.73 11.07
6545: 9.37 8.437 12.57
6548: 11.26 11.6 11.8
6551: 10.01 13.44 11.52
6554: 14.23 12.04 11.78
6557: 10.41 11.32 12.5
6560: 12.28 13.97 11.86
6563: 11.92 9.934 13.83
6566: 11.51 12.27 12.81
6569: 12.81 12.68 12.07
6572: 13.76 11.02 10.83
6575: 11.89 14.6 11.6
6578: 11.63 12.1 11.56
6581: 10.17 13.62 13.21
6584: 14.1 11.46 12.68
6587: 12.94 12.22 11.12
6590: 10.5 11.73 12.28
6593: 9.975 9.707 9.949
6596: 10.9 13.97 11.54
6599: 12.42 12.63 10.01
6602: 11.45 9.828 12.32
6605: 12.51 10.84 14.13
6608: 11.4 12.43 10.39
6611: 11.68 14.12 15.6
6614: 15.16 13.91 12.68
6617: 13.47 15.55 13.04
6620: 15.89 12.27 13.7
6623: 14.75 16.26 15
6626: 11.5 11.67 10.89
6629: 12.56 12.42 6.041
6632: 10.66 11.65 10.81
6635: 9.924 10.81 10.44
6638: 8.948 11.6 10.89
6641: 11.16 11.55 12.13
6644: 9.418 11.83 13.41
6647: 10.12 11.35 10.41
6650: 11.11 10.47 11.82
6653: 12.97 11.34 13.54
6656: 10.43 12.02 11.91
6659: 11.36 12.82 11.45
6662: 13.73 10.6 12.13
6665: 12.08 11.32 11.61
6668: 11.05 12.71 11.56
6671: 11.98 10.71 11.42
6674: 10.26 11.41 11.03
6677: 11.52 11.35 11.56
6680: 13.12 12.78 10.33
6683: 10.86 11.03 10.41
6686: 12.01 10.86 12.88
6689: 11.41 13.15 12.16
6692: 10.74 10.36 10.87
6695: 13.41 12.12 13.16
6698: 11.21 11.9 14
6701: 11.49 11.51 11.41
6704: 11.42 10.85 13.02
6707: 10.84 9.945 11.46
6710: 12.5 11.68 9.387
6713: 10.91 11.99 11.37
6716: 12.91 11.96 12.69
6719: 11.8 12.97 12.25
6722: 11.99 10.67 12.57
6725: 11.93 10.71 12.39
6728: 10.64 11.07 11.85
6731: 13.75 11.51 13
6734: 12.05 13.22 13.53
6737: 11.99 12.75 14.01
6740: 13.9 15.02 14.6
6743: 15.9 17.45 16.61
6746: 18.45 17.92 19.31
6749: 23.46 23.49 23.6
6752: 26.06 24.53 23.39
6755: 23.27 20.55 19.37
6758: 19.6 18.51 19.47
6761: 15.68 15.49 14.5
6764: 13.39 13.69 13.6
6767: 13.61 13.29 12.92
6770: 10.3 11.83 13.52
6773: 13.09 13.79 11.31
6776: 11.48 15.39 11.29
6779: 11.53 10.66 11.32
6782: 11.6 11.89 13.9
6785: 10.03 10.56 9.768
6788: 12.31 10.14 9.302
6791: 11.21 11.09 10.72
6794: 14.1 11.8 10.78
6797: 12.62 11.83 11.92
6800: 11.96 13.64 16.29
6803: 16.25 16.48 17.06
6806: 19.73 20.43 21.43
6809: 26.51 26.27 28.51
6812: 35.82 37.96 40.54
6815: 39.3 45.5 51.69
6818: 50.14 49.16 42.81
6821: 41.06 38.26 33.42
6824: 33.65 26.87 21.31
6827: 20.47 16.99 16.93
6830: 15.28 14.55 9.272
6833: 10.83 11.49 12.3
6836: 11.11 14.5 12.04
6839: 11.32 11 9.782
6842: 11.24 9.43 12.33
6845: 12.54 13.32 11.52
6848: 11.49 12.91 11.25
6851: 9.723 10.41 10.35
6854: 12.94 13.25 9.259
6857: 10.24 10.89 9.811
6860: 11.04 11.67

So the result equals 1.86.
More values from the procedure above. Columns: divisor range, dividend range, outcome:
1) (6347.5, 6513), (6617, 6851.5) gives 1.43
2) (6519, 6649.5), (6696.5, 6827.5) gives 1.52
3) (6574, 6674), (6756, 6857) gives 1.54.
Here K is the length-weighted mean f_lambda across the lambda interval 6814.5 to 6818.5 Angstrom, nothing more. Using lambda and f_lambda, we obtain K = 46.7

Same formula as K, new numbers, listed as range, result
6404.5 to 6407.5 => 11.9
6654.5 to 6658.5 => 12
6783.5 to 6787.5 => 11.1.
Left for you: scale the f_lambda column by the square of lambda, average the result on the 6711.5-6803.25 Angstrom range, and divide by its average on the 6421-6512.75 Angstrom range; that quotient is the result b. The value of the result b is 1.3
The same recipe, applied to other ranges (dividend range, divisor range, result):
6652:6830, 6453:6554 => 1.46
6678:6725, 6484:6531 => 1.05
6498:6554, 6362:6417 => 1.11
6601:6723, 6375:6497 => 1.11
